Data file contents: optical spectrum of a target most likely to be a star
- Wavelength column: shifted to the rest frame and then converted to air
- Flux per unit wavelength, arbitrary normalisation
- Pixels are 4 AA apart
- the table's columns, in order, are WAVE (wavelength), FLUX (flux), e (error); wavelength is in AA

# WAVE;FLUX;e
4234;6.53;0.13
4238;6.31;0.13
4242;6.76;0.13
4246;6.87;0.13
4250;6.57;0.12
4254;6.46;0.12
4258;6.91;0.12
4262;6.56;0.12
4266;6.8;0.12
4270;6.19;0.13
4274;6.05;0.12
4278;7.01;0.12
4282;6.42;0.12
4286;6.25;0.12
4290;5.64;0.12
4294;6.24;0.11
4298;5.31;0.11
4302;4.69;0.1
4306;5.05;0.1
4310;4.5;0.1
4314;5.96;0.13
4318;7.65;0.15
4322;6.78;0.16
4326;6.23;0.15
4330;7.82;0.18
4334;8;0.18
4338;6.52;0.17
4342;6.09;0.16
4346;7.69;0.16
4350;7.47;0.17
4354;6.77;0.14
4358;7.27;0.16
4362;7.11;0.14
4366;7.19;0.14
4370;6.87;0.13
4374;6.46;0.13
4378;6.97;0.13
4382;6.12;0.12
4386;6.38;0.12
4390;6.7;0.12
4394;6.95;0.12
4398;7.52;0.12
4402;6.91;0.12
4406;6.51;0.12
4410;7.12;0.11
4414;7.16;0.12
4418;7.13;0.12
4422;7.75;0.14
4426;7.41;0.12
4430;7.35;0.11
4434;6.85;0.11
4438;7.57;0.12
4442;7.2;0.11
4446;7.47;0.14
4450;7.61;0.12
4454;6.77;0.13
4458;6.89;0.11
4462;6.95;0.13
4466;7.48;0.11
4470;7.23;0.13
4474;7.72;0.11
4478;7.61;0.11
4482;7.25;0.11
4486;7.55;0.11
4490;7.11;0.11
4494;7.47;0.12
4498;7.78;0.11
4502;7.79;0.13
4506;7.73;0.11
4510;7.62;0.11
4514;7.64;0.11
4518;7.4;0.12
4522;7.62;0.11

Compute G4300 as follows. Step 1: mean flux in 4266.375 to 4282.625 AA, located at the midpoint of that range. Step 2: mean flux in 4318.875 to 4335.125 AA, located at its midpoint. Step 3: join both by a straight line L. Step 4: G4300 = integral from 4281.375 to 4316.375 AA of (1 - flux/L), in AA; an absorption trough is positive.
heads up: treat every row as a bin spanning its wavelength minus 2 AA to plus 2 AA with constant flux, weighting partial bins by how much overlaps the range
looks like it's 6.4 AA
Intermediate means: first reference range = 6.46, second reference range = 7.2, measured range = 5.55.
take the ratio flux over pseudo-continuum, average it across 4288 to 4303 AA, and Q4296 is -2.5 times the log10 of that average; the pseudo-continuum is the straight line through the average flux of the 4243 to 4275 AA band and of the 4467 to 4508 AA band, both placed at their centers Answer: 0.21 mag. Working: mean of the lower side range 6.57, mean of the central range 5.52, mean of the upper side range 7.52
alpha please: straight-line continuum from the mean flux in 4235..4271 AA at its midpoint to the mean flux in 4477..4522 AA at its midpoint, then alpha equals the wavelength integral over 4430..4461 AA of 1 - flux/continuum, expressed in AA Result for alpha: 0.60 AA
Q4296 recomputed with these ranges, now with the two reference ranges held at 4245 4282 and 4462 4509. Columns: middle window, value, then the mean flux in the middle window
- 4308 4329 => 0.085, 6.3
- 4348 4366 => -0.029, 7.16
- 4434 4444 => 0.004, 7.28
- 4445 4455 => 0.005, 7.32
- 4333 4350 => -0.025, 7.07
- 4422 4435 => -0.008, 7.31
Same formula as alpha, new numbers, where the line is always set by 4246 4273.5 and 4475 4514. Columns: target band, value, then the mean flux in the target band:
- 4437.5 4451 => -0.2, 7.44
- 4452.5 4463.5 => 0.8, 6.87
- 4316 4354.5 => -1.3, 7.11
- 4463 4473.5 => 0.1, 7.37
